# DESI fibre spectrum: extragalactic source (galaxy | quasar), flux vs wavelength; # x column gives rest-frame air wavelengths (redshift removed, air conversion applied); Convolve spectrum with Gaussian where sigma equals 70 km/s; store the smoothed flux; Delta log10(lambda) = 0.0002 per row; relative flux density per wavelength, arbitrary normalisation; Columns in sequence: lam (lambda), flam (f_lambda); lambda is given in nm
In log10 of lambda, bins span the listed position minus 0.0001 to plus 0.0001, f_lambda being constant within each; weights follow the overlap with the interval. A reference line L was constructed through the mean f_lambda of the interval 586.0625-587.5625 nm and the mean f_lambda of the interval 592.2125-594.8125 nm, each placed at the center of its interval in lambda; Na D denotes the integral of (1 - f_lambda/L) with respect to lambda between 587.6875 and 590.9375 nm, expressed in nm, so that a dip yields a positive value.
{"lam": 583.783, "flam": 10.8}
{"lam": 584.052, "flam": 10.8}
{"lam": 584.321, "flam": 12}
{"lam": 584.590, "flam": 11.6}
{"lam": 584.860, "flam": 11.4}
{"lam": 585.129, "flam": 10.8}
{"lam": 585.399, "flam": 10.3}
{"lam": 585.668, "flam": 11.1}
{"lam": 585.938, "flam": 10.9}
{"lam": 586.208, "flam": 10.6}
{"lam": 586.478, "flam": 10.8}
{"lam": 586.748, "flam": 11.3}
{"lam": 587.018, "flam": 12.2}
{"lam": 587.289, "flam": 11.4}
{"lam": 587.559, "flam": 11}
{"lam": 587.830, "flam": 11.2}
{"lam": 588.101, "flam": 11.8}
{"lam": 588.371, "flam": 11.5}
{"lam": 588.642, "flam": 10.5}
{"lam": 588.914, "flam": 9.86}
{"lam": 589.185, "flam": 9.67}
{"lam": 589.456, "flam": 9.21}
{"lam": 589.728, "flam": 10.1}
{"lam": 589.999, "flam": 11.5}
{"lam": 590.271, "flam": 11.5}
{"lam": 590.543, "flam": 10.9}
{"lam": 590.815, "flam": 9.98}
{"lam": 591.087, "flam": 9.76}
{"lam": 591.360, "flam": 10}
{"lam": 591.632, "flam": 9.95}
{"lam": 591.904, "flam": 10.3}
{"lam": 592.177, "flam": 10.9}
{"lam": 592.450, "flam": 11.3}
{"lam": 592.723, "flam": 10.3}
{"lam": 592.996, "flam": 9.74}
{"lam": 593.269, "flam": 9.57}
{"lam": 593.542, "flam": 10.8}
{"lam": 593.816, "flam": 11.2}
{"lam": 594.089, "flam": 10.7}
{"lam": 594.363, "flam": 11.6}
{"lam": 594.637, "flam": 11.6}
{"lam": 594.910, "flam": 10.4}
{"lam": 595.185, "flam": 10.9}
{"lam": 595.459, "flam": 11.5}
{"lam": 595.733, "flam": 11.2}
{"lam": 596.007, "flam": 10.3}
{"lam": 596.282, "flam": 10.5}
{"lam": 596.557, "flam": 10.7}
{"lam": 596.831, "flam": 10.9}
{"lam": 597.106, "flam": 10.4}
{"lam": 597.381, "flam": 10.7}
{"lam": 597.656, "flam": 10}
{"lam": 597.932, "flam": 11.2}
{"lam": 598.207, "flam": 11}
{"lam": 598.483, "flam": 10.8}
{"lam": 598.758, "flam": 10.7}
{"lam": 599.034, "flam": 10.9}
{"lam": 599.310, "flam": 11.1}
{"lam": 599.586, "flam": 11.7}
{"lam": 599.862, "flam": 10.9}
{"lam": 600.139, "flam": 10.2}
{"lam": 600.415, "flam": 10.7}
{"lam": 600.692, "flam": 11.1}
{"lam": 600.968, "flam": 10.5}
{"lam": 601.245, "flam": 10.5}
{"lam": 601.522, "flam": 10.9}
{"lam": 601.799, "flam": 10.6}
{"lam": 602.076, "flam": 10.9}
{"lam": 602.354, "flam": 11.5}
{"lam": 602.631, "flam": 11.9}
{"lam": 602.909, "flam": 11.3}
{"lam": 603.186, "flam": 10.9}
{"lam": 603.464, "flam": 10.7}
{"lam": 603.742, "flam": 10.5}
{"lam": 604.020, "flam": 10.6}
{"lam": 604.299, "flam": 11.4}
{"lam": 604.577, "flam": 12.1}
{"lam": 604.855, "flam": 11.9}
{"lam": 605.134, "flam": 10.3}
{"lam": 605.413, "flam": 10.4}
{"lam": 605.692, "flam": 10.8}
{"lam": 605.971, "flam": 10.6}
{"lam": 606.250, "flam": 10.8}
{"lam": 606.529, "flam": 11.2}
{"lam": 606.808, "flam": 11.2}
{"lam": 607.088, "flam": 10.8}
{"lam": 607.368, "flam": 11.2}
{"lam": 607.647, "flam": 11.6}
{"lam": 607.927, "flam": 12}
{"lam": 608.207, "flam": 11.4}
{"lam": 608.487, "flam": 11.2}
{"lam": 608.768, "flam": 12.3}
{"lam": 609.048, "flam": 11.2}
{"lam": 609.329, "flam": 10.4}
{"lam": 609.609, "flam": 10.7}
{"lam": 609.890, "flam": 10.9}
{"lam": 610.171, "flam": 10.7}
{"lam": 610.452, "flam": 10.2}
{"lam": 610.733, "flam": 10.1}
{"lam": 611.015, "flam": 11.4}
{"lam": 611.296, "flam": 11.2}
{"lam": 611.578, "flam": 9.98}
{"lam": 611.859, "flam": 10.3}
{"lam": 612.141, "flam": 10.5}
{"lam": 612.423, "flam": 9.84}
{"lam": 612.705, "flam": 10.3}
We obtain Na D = 0.12 nm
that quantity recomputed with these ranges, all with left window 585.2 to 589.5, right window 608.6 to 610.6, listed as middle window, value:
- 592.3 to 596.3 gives 0.04 nm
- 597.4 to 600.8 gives 0.01 nm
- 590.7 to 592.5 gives 0.10 nm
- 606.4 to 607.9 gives -0.05 nm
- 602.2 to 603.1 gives -0.05 nm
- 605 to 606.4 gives 0.04 nm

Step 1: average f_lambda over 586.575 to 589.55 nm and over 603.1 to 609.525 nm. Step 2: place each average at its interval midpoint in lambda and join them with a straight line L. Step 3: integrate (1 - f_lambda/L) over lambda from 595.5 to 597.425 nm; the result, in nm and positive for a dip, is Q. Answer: 0.05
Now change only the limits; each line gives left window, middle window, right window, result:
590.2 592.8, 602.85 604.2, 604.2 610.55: 0.020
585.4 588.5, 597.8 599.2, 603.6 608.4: 0.029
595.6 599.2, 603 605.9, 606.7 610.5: 0.009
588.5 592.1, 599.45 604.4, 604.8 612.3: -0.115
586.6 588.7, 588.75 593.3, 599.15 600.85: 0.398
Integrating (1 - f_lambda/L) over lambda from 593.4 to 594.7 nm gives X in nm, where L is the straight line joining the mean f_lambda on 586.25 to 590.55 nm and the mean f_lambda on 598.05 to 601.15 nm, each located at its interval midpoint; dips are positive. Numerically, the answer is -0.03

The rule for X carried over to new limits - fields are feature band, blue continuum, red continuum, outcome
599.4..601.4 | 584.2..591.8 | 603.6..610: 0.04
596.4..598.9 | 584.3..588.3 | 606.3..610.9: 0.10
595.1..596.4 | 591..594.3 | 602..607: -0.04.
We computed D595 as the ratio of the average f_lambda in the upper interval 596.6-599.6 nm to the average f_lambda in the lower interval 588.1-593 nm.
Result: 1.0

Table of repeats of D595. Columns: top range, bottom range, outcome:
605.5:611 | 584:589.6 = 1.01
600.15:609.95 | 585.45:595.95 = 1.03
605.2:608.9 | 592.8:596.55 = 1.04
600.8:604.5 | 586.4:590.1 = 1.01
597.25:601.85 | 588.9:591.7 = 1.05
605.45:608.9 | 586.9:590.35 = 1.03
